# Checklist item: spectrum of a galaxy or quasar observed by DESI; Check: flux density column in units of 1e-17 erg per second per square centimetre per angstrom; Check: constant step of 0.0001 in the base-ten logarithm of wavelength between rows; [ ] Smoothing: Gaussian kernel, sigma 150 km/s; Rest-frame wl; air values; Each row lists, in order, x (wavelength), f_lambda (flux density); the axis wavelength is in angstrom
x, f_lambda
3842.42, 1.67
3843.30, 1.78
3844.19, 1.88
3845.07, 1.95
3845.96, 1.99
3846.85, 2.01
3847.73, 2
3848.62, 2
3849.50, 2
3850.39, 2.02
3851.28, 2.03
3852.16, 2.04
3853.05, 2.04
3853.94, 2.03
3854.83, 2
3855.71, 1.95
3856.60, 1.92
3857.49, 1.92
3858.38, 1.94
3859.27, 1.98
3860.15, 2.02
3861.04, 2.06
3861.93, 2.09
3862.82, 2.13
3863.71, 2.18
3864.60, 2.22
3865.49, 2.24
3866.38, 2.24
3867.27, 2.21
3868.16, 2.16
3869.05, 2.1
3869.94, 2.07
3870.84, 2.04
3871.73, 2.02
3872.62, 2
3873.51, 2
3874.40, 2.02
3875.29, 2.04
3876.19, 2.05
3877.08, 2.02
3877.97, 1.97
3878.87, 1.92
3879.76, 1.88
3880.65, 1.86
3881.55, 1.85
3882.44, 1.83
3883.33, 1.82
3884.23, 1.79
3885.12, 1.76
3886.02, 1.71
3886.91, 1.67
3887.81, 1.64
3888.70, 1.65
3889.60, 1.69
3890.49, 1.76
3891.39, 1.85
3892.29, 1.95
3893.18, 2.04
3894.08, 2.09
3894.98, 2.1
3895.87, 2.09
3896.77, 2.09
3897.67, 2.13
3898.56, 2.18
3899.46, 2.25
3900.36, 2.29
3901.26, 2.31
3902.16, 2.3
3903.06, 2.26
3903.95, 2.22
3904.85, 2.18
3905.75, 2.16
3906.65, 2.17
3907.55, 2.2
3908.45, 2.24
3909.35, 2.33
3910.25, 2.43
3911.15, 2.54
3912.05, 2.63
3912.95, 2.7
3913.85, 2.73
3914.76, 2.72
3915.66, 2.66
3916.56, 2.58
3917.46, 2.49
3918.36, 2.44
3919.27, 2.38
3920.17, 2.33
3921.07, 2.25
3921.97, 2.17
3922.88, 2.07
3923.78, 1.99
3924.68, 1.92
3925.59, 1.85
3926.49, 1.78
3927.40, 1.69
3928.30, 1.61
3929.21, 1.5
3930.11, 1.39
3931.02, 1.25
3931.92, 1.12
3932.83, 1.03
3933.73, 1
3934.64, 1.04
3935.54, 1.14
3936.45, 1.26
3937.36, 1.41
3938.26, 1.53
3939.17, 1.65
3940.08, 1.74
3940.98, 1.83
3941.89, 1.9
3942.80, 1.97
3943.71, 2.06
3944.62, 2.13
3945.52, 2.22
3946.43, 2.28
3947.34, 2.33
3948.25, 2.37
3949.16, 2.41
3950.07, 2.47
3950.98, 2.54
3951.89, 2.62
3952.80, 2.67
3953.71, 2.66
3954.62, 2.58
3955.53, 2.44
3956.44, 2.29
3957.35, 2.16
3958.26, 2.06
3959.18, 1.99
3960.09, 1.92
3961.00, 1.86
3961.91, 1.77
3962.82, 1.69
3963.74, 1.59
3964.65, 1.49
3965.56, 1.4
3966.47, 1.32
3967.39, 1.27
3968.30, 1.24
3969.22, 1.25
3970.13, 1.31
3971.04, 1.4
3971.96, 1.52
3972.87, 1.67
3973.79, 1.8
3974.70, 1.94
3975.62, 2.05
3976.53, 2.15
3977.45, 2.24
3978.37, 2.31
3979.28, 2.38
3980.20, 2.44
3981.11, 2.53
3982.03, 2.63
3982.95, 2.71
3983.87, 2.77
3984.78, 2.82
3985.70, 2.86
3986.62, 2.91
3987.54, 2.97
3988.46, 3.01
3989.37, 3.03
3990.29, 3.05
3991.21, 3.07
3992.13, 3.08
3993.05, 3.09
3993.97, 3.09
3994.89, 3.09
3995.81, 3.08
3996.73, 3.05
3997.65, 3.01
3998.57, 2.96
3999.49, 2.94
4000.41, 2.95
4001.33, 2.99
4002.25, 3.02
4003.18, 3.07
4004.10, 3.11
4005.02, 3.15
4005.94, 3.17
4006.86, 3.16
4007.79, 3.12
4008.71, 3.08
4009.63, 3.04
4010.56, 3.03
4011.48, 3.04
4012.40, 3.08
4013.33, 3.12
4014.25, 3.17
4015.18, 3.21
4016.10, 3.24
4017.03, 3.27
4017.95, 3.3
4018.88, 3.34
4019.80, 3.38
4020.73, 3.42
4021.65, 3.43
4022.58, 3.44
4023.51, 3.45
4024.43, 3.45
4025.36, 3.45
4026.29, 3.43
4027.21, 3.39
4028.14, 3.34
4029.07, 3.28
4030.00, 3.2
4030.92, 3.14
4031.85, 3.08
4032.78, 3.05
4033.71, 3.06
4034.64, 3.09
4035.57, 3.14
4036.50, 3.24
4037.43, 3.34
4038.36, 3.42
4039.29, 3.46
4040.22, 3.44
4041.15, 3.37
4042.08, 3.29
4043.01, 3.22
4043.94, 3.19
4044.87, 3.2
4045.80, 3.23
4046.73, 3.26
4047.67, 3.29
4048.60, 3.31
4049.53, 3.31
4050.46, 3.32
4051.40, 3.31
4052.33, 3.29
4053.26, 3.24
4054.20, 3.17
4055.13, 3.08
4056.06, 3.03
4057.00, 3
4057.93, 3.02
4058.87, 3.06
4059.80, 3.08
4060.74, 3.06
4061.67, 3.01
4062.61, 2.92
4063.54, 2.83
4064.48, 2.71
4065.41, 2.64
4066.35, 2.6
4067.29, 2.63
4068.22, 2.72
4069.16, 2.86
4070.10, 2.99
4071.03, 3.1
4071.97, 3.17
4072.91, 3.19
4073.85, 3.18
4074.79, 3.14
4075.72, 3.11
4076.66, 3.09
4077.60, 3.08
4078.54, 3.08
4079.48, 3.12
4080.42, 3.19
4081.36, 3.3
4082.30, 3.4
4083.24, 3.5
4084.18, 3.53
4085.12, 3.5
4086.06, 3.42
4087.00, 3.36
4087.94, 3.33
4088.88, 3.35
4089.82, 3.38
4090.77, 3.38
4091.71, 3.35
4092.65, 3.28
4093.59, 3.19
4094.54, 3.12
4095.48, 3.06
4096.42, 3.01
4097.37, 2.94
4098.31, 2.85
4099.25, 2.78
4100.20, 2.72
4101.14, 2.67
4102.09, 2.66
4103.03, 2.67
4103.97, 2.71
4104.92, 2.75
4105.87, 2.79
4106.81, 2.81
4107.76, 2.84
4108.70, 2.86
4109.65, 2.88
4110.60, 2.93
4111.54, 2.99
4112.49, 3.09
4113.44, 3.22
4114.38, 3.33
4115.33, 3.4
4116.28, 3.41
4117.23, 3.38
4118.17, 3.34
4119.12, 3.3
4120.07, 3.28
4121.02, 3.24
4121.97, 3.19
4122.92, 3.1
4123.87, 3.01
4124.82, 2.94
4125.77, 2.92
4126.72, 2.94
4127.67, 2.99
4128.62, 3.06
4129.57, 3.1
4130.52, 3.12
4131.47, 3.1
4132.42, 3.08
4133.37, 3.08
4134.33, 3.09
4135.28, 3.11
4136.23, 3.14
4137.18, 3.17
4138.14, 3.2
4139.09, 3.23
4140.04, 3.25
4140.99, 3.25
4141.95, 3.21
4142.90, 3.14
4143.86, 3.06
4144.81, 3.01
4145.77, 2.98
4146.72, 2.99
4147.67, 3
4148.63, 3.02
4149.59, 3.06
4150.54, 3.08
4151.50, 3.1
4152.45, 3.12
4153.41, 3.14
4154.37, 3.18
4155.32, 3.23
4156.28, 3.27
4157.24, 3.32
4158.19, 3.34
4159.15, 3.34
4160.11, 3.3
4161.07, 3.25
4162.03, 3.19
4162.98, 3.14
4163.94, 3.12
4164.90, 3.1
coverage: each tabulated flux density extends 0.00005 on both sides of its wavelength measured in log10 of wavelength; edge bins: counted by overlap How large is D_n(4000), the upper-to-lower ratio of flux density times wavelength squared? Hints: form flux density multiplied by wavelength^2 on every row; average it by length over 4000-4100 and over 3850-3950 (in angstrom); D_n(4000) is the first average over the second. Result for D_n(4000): 1.7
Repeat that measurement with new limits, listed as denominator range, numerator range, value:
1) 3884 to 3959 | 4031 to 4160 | 1.66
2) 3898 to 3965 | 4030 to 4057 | 1.66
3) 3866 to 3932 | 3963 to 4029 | 1.40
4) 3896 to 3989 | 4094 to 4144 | 1.60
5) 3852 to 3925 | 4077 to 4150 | 1.65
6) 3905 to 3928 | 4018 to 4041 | 1.53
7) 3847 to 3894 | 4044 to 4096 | 1.77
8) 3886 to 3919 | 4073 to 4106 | 1.55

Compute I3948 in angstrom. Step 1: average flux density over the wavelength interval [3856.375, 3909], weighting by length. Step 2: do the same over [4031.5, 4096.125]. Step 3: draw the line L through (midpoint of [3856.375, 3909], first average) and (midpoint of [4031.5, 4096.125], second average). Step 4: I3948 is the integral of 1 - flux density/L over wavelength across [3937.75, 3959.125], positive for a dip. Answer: 2.1 angstrom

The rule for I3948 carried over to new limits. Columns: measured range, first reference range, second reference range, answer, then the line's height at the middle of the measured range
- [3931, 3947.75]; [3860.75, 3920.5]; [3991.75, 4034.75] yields 6.0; 2.55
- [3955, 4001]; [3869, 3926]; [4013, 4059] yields 8.0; 2.78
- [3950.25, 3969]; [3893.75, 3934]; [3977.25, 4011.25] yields 4.3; 2.58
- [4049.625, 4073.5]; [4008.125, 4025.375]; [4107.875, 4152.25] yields 1.4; 3.2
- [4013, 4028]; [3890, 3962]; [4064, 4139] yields -4.2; 2.62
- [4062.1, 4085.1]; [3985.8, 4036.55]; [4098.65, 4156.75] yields 0.4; 3.1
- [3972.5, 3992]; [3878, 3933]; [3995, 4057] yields 1.7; 2.79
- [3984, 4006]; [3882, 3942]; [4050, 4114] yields -4.6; 2.5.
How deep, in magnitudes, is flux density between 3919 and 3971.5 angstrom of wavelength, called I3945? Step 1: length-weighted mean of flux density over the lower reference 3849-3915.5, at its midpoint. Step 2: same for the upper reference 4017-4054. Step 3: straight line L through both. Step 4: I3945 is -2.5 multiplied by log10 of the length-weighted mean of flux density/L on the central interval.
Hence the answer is 0.37 mag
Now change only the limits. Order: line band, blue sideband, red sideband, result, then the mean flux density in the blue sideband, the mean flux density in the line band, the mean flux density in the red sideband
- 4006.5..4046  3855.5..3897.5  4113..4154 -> -0.22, 1.97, 3.25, 3.14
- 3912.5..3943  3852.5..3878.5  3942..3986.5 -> 0.13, 2.06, 1.85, 2.1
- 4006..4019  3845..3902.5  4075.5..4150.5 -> -0.19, 2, 3.15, 3.11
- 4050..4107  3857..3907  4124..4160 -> -0.08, 2.02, 3.06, 3.12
